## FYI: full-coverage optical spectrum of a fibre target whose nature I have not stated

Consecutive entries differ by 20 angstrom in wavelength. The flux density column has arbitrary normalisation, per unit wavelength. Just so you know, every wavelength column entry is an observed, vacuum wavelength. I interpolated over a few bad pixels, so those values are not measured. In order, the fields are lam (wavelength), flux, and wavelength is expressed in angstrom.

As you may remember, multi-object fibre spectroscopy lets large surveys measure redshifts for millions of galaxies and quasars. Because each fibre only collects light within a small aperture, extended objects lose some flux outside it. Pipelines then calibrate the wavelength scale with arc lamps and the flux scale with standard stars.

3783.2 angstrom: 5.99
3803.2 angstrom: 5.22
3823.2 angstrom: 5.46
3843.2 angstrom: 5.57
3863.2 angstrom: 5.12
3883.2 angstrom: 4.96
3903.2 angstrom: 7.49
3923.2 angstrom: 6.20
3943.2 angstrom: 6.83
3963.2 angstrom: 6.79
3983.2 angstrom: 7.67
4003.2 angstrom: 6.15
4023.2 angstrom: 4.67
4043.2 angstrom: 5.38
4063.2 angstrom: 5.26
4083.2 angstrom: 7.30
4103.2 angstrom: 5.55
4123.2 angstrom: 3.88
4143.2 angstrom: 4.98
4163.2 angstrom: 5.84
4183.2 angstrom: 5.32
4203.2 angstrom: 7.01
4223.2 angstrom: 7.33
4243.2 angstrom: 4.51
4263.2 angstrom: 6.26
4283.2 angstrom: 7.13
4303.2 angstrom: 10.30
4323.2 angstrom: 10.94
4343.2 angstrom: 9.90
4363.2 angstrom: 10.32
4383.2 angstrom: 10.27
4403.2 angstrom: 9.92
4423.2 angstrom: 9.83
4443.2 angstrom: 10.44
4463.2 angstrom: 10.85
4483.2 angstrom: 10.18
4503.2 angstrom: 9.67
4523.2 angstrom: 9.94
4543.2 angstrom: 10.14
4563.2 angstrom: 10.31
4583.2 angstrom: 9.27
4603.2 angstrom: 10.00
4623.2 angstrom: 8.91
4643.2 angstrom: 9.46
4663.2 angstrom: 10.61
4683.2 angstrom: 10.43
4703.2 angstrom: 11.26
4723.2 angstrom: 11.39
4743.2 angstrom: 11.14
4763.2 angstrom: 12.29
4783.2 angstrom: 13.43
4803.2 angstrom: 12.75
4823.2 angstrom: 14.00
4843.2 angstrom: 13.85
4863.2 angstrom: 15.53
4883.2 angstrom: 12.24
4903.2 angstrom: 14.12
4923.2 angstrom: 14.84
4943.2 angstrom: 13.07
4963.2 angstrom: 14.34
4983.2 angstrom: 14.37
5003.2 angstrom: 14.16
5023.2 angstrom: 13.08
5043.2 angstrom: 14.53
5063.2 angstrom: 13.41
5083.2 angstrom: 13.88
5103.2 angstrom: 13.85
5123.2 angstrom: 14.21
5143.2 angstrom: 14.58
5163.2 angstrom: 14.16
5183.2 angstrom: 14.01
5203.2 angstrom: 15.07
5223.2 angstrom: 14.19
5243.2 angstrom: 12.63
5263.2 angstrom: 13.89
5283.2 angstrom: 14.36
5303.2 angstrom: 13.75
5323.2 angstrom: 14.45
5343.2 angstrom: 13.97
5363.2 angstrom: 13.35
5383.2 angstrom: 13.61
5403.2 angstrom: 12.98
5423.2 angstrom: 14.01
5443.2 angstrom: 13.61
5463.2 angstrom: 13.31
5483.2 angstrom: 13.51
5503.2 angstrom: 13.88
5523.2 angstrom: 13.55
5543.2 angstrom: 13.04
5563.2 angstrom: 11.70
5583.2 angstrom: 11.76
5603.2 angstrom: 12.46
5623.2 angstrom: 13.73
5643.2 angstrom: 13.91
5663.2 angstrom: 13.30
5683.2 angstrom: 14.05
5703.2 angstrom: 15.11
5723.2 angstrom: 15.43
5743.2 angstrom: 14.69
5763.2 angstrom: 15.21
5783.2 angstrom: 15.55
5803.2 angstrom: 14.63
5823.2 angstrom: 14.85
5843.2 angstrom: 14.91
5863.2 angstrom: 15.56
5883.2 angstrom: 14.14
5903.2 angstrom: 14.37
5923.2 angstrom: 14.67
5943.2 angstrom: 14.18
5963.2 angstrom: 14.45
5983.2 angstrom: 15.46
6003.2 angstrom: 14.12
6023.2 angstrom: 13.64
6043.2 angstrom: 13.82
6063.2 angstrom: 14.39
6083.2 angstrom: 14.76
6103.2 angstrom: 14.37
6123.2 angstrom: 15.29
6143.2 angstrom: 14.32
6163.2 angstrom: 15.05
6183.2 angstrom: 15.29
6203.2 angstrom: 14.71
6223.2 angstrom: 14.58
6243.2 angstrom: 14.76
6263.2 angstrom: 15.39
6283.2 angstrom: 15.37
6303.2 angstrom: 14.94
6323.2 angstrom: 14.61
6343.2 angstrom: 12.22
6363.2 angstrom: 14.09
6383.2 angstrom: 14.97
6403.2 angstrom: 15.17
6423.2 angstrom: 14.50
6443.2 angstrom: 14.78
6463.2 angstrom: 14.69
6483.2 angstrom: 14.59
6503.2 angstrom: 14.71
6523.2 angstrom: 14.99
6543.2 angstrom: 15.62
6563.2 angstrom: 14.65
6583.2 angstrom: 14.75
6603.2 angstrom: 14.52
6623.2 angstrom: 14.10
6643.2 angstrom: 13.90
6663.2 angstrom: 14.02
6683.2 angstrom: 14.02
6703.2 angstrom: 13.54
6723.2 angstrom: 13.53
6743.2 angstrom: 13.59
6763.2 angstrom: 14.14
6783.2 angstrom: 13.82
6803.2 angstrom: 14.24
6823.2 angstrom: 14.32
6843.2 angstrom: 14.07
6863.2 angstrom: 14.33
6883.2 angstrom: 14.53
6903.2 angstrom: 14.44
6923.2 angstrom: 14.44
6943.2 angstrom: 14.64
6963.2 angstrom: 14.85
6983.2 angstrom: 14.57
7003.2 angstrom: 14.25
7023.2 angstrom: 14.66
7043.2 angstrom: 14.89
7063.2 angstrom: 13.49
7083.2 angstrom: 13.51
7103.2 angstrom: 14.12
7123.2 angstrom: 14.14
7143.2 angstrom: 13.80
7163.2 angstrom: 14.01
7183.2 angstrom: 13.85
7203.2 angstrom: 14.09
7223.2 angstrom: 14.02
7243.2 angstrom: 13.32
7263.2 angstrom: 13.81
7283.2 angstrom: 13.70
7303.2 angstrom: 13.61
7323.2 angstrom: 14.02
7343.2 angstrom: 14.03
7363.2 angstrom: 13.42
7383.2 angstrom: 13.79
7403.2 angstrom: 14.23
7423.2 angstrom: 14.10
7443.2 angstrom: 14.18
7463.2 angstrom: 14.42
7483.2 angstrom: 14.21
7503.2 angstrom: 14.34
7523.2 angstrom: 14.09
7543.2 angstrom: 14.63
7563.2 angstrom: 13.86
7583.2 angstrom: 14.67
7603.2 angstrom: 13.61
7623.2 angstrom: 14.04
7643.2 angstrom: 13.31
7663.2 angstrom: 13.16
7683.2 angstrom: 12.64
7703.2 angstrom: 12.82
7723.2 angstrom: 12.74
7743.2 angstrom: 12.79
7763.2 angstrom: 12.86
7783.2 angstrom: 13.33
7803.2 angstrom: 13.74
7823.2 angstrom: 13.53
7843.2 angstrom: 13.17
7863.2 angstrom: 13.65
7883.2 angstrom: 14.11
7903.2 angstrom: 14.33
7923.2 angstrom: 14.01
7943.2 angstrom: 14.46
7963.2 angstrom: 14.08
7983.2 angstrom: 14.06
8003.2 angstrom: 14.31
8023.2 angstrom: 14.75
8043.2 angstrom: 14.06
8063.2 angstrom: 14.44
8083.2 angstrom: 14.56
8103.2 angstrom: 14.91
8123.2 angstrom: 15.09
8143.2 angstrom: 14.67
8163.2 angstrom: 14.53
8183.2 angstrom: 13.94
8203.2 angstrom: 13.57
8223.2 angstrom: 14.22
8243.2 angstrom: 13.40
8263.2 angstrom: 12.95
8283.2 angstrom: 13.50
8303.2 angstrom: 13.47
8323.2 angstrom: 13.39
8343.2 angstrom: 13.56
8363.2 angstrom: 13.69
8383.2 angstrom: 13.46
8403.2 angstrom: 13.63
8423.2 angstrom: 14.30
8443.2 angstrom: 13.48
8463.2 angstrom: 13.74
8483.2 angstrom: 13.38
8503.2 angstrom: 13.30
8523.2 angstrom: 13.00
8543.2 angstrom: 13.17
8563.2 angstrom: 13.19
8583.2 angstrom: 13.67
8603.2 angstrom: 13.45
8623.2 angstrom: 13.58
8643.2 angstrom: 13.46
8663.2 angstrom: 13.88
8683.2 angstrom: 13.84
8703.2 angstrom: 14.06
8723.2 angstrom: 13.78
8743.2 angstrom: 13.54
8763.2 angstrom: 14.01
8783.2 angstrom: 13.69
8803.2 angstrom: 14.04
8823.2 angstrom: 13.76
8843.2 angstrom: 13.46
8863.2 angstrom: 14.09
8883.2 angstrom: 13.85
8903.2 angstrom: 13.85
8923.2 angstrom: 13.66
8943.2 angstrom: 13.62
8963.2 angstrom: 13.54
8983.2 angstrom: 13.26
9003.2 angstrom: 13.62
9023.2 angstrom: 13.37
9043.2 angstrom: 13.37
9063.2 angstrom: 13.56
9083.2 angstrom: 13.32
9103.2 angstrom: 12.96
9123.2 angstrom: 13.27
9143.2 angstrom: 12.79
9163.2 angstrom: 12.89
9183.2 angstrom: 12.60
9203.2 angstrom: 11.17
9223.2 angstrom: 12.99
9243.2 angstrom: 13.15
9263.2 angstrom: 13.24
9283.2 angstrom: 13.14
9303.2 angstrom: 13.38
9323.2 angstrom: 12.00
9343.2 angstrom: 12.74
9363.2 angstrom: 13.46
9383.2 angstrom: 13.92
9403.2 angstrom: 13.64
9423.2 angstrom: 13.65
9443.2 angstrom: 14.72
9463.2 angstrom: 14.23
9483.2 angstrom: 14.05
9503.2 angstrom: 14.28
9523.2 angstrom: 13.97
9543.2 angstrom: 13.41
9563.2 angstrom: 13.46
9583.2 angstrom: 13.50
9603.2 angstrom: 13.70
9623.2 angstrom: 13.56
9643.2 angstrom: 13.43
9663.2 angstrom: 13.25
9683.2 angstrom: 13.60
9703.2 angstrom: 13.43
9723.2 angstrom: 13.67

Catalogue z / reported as 0.08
